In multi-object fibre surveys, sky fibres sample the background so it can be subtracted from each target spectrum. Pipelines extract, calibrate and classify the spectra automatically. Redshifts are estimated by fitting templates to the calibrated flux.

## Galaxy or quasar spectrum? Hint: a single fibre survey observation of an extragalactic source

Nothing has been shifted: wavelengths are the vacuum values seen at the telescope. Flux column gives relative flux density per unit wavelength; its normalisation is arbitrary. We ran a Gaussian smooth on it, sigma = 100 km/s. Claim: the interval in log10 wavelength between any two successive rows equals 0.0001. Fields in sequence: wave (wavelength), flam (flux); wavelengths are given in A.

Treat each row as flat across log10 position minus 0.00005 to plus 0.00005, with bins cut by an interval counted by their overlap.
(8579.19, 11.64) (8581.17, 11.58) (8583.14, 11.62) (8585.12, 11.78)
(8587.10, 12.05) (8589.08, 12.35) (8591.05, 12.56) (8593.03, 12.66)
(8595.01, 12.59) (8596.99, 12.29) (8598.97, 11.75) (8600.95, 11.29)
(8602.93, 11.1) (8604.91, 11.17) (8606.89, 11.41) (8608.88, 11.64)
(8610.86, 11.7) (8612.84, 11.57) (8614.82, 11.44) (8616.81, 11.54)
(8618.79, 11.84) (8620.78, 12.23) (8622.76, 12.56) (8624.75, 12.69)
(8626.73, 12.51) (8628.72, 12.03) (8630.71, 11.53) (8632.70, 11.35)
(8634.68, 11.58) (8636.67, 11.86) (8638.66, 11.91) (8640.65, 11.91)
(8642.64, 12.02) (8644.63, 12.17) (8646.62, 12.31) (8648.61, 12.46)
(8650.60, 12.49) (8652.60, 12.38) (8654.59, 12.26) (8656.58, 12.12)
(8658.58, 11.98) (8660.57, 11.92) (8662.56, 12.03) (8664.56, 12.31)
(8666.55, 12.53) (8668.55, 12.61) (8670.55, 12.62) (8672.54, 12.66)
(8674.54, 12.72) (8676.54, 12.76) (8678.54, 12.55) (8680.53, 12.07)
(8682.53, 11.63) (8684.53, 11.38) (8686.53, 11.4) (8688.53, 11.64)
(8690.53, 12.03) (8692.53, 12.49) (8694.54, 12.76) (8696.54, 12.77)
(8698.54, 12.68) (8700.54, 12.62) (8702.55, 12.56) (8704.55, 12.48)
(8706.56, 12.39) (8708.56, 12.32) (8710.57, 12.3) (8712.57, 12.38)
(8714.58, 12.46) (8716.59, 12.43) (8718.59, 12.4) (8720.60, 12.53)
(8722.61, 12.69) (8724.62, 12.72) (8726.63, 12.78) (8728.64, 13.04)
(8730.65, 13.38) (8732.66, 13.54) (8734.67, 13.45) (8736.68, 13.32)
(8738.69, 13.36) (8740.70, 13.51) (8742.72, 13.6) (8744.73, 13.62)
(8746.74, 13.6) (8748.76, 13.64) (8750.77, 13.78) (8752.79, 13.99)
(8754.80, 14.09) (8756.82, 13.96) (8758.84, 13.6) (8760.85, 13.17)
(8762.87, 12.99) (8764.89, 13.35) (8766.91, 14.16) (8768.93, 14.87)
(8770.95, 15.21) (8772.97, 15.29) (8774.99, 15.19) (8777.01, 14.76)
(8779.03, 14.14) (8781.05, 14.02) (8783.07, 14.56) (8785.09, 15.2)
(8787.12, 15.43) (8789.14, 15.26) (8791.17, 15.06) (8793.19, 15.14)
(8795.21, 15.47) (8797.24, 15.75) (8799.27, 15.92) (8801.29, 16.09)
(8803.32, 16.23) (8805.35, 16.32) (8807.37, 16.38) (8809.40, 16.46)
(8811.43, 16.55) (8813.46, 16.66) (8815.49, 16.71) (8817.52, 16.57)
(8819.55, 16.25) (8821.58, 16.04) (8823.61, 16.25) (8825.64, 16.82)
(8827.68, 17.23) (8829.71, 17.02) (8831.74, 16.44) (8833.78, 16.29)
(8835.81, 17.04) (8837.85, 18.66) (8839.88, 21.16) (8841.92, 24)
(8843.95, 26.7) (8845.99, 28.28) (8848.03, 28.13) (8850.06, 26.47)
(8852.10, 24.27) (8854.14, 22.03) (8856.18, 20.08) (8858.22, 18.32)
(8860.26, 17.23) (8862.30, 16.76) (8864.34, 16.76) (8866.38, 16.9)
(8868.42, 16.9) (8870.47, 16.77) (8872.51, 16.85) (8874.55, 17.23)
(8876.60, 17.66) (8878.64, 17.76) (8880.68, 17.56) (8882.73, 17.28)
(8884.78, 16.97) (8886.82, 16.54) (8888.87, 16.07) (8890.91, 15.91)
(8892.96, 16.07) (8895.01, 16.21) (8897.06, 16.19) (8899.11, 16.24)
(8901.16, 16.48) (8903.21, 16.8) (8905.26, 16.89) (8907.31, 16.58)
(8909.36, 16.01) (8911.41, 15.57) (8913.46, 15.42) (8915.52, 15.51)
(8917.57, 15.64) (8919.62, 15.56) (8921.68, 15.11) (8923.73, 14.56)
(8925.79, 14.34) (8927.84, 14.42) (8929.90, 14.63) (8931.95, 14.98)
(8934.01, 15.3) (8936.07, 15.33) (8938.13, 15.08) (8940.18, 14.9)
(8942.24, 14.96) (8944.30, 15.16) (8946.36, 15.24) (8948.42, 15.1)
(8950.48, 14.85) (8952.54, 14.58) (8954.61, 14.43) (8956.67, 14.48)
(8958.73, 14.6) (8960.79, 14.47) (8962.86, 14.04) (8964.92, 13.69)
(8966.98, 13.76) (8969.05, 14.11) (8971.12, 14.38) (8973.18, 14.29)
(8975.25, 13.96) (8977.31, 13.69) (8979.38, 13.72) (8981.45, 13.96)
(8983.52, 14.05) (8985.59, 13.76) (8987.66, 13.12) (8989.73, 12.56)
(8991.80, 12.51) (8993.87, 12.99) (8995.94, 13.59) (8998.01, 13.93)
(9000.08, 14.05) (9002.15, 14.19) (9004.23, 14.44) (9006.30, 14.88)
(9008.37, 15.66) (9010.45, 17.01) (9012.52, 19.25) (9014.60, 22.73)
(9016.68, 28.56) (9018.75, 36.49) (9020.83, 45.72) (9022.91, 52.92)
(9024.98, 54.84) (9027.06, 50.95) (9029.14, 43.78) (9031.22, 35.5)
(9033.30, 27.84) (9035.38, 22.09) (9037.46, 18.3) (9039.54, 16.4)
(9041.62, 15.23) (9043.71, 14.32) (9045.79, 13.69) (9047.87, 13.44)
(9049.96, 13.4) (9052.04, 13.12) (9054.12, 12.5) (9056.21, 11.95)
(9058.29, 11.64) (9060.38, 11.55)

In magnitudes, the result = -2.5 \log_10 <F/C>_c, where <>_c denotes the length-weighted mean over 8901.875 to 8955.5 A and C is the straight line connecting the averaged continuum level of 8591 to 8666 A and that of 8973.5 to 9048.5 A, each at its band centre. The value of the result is 0.27 mag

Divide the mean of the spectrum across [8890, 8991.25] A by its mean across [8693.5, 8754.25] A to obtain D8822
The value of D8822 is 1.15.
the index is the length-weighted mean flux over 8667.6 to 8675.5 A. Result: 12.7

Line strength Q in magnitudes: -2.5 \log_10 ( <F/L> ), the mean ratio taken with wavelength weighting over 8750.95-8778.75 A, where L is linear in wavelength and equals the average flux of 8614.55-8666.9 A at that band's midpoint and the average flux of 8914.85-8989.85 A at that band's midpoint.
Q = -0.09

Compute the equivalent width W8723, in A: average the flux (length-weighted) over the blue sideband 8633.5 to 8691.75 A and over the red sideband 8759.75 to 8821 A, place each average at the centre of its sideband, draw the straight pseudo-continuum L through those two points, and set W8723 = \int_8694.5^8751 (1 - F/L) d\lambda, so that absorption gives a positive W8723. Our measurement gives 2.9 A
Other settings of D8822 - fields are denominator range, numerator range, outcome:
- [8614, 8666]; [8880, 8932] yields 1.32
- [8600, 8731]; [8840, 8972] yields 1.39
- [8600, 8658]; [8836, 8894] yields 1.63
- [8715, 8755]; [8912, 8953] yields 1.14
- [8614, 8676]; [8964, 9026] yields 1.60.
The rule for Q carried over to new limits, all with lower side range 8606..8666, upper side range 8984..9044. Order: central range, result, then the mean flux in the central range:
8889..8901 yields 0.24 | 16.1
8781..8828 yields 0.08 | 16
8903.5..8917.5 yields 0.27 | 16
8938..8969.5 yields 0.44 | 14.6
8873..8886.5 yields 0.13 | 17.3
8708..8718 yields 0.16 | 12.4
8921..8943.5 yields 0.38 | 14.9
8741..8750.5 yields 0.13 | 13.6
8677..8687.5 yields 0.13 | 11.9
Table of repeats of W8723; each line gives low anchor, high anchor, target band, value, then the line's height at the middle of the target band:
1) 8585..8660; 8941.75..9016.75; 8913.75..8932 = -0.8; 14.4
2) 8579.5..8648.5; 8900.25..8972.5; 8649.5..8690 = 0.8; 12.4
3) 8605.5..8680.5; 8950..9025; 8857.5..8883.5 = -1.9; 16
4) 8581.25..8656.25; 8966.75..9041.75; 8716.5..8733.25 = 2.1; 14.7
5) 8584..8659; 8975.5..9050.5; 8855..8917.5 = 6.0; 18.6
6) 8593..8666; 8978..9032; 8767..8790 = 2.3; 16.6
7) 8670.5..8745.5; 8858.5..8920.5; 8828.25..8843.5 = -3.5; 15.4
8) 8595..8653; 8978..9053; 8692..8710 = 1.6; 13.8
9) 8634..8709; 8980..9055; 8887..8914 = 3.3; 18.5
